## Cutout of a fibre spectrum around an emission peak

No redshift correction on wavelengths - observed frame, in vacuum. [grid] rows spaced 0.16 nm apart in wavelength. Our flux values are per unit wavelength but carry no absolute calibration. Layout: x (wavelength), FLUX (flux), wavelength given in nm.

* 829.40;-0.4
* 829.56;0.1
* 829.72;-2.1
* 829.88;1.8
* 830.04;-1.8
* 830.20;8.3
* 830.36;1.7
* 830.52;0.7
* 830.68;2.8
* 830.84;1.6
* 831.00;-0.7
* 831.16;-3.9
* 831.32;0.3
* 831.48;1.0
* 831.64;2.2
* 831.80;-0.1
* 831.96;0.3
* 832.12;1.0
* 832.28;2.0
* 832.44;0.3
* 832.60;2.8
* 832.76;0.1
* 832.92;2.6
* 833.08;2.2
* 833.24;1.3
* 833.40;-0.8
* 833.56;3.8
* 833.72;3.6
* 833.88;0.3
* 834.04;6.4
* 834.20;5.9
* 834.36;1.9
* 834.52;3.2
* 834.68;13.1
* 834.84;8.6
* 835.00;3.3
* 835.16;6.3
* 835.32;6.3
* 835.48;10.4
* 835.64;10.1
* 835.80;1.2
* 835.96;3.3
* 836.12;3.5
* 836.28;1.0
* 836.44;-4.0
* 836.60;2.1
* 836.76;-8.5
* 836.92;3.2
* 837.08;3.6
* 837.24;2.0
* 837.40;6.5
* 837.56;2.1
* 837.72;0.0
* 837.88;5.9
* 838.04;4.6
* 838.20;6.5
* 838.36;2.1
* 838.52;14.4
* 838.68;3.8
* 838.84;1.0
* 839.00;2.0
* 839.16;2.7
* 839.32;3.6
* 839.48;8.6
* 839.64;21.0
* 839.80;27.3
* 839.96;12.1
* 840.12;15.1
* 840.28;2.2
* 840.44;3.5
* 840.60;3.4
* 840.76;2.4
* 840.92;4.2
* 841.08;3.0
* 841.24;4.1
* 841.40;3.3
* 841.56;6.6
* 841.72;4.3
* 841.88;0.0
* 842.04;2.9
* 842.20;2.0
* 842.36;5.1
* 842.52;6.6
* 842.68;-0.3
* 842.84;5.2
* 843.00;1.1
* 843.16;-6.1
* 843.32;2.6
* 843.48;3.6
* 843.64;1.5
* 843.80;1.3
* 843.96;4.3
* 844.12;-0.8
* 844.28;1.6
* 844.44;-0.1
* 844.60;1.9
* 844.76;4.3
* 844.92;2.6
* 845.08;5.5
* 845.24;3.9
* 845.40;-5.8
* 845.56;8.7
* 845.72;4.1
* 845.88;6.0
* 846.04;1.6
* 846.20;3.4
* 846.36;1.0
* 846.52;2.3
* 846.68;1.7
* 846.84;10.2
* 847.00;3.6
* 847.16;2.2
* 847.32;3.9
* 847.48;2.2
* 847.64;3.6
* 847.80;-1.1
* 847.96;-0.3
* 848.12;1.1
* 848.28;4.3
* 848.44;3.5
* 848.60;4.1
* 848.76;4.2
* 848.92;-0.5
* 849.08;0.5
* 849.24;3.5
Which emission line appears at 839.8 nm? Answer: Hbeta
